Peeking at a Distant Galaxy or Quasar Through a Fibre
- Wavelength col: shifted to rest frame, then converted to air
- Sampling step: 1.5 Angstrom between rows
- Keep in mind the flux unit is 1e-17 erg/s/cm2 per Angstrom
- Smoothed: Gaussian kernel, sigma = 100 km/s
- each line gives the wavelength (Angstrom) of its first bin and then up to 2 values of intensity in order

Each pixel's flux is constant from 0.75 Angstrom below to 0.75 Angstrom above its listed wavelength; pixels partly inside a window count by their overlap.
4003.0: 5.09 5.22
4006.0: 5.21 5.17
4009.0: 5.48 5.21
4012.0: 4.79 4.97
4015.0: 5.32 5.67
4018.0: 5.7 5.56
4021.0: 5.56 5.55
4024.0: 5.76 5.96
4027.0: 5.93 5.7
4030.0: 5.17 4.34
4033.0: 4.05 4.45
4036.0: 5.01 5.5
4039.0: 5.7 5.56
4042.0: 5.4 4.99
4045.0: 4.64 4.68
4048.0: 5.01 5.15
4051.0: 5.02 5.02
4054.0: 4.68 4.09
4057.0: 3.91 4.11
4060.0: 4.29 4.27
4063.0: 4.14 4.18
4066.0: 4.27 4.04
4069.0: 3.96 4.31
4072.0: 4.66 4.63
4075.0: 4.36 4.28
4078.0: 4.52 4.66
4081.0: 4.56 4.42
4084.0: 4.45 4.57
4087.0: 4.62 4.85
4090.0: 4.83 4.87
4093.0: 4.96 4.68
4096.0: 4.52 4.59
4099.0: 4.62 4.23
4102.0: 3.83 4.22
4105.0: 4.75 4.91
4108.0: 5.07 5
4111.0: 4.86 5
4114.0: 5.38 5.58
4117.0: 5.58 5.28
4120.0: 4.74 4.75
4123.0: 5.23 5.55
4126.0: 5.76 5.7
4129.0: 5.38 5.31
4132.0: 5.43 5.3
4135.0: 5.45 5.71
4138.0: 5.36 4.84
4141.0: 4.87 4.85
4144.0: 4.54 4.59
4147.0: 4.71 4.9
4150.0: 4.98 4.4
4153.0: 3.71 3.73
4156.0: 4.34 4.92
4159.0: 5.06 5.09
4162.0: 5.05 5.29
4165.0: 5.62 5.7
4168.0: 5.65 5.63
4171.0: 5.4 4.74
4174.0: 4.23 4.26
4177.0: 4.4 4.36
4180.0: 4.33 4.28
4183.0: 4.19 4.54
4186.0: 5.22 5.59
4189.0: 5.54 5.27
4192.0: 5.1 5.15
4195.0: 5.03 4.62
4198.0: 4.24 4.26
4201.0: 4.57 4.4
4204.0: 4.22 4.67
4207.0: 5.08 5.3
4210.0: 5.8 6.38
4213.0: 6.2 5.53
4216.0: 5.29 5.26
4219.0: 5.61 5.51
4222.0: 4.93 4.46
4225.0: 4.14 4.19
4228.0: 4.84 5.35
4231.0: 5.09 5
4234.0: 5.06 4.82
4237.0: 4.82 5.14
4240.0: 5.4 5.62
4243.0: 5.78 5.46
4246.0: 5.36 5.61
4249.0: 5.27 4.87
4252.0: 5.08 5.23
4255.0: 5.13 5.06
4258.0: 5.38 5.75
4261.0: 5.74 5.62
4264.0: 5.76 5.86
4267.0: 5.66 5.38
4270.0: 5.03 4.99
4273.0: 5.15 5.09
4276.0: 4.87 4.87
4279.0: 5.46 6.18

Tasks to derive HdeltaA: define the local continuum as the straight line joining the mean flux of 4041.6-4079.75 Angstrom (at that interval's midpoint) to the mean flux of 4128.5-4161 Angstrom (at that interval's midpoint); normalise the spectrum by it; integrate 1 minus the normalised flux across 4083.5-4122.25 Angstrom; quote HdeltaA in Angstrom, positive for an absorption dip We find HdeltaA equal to -0.9 Angstrom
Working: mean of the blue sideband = 4.5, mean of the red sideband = 4.88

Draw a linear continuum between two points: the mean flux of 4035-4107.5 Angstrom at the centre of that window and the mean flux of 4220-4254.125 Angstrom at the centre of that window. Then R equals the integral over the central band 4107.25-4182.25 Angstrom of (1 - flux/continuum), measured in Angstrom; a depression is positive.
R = -2.8 Angstrom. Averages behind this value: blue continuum 4.62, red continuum 5.08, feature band 5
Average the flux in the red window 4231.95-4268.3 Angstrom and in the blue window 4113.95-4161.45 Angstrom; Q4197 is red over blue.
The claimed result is 1.07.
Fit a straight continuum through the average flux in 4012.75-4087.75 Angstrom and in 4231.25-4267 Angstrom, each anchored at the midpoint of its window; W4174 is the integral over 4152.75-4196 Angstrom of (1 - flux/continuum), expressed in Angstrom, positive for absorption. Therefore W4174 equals 2.2 Angstrom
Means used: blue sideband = 4.83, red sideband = 5.34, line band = 4.89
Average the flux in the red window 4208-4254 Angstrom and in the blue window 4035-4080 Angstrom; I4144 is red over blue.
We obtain 1.13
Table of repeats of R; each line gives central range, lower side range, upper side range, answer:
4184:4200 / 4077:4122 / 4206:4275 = 0.4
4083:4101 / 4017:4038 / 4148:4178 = 1.5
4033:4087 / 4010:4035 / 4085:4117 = 4.7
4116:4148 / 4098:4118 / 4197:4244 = -1.9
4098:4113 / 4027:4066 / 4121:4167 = 0.9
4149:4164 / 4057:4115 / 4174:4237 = 0.4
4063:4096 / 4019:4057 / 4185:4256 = 4.0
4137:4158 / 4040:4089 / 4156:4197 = 1.0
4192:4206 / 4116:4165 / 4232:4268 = 1.6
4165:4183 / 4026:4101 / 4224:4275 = 0.6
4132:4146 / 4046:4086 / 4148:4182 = -1.2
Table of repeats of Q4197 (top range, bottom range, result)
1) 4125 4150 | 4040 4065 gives 1.11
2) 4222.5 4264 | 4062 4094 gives 1.15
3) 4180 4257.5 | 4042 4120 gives 1.09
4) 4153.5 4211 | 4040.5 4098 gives 1.06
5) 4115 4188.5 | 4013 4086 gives 1.03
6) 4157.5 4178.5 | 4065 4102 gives 1.12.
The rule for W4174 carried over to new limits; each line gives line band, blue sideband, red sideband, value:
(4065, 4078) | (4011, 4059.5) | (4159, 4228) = 1.90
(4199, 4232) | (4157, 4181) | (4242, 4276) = 0.78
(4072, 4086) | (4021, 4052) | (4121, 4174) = 1.74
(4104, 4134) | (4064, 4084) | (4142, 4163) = -4.57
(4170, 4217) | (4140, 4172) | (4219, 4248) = 0.77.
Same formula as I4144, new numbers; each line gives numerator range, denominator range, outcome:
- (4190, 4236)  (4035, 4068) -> 1.06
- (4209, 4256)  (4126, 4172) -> 1.03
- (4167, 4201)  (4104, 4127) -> 0.93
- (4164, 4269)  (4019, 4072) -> 1.05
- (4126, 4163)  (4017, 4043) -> 0.92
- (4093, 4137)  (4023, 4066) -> 1.03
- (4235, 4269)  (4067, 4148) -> 1.11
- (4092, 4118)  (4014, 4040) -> 0.90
